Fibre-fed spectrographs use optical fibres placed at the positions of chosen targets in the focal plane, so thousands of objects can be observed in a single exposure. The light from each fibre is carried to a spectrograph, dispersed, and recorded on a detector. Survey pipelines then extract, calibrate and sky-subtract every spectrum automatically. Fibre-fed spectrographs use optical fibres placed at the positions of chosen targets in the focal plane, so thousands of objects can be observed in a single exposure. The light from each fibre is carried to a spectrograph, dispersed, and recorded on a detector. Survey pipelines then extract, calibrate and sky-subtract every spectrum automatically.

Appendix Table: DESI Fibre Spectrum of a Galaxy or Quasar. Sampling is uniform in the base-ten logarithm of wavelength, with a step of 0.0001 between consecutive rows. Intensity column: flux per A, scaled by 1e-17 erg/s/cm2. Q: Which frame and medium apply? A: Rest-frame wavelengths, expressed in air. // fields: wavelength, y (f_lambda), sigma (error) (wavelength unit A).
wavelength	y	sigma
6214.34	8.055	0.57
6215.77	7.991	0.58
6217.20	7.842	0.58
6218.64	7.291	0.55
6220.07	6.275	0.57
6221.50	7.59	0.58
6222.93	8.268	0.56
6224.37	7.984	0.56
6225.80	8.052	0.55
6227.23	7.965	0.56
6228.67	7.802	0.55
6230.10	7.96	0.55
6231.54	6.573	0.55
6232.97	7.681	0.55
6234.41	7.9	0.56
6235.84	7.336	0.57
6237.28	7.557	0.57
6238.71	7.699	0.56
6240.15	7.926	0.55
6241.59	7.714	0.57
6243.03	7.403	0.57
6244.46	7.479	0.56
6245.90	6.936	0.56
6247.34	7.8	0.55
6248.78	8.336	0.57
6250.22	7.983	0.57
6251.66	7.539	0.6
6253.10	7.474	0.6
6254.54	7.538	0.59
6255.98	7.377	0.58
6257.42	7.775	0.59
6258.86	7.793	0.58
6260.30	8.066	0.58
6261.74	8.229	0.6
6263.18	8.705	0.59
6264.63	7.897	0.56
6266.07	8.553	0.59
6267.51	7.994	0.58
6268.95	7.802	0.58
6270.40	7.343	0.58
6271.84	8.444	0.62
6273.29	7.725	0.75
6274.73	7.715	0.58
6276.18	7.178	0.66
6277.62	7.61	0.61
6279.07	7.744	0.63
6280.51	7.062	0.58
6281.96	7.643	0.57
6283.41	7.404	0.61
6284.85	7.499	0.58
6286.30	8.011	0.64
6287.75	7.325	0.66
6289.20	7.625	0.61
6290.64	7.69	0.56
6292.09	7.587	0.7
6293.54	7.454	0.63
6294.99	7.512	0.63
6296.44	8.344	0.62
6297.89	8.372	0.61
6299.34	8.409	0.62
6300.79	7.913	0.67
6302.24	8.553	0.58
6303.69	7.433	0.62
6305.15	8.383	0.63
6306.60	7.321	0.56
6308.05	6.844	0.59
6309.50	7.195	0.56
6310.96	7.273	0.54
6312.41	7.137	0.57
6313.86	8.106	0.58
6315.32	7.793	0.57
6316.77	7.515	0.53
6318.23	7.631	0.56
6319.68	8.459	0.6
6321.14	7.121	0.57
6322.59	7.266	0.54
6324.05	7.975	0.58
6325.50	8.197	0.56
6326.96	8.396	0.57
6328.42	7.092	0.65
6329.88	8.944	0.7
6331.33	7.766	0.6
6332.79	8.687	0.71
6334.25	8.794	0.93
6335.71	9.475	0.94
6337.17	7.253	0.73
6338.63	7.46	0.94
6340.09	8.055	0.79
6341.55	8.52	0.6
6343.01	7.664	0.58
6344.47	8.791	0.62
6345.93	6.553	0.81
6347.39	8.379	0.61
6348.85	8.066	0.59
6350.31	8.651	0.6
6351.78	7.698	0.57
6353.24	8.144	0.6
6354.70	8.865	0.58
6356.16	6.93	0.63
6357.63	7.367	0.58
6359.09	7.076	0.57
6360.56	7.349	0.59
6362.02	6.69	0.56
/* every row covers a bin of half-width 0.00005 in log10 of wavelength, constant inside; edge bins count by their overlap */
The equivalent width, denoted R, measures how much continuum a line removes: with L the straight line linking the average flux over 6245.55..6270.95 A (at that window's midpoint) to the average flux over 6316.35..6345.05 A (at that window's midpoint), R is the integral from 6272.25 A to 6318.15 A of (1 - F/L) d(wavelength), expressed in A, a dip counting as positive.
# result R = 1.7 A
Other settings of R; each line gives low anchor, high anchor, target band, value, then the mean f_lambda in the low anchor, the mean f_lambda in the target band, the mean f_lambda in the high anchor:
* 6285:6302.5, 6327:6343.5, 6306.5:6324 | 1.2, 7.87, 7.5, 8.17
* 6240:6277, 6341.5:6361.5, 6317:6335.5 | -0.6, 7.79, 8.05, 7.83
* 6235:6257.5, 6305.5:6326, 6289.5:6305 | -0.7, 7.61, 7.94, 7.57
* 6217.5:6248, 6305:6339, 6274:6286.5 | 0.3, 7.58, 7.52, 7.83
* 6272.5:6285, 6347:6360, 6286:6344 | -1.3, 7.51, 7.87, 7.89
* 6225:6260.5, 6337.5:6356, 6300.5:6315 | 0.5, 7.66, 7.61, 8.02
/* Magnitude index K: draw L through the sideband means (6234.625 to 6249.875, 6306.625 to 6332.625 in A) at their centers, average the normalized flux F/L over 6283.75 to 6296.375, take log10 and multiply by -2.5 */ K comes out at 0.007 mag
